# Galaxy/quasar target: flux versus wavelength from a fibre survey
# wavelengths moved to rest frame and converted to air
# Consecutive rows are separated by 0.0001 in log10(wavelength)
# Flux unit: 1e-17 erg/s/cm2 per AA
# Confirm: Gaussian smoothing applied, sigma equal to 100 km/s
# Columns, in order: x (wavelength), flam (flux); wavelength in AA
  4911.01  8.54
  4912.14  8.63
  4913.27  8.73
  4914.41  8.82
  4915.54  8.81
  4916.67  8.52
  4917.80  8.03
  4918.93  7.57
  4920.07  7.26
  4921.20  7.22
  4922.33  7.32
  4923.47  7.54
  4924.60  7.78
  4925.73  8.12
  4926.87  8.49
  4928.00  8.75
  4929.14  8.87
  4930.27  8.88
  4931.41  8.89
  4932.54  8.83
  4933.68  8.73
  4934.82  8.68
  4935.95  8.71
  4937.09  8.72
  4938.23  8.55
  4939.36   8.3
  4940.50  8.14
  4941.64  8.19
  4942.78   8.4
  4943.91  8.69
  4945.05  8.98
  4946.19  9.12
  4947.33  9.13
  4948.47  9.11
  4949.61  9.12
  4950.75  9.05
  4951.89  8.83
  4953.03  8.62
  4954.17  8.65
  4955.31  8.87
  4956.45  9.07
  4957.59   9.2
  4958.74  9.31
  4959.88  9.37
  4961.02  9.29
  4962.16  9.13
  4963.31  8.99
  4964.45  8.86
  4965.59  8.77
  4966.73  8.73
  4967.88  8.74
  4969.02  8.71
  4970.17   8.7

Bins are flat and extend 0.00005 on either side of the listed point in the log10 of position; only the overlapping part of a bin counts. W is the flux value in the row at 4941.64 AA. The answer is 8.19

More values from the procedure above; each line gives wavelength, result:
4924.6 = 7.78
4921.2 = 7.22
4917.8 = 8.03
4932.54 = 8.83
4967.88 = 8.74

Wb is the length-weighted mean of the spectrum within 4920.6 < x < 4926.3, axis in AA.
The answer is 7.6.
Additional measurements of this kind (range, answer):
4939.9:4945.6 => 8.48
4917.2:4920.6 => 7.63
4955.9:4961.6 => 9.25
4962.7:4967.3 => 8.84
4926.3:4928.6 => 8.61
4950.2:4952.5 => 8.94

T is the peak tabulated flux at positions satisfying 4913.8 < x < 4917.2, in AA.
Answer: 8.82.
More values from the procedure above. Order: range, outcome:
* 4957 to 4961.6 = 9.37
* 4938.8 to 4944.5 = 8.69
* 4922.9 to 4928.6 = 8.75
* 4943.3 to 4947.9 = 9.13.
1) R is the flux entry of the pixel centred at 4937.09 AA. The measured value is 8.72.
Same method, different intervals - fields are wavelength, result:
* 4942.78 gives 8.4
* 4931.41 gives 8.89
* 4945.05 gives 8.98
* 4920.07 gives 7.26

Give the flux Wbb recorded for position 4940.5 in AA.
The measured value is 8.14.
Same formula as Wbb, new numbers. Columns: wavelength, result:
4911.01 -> 8.54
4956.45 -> 9.07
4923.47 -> 7.54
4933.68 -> 8.73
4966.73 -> 8.73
